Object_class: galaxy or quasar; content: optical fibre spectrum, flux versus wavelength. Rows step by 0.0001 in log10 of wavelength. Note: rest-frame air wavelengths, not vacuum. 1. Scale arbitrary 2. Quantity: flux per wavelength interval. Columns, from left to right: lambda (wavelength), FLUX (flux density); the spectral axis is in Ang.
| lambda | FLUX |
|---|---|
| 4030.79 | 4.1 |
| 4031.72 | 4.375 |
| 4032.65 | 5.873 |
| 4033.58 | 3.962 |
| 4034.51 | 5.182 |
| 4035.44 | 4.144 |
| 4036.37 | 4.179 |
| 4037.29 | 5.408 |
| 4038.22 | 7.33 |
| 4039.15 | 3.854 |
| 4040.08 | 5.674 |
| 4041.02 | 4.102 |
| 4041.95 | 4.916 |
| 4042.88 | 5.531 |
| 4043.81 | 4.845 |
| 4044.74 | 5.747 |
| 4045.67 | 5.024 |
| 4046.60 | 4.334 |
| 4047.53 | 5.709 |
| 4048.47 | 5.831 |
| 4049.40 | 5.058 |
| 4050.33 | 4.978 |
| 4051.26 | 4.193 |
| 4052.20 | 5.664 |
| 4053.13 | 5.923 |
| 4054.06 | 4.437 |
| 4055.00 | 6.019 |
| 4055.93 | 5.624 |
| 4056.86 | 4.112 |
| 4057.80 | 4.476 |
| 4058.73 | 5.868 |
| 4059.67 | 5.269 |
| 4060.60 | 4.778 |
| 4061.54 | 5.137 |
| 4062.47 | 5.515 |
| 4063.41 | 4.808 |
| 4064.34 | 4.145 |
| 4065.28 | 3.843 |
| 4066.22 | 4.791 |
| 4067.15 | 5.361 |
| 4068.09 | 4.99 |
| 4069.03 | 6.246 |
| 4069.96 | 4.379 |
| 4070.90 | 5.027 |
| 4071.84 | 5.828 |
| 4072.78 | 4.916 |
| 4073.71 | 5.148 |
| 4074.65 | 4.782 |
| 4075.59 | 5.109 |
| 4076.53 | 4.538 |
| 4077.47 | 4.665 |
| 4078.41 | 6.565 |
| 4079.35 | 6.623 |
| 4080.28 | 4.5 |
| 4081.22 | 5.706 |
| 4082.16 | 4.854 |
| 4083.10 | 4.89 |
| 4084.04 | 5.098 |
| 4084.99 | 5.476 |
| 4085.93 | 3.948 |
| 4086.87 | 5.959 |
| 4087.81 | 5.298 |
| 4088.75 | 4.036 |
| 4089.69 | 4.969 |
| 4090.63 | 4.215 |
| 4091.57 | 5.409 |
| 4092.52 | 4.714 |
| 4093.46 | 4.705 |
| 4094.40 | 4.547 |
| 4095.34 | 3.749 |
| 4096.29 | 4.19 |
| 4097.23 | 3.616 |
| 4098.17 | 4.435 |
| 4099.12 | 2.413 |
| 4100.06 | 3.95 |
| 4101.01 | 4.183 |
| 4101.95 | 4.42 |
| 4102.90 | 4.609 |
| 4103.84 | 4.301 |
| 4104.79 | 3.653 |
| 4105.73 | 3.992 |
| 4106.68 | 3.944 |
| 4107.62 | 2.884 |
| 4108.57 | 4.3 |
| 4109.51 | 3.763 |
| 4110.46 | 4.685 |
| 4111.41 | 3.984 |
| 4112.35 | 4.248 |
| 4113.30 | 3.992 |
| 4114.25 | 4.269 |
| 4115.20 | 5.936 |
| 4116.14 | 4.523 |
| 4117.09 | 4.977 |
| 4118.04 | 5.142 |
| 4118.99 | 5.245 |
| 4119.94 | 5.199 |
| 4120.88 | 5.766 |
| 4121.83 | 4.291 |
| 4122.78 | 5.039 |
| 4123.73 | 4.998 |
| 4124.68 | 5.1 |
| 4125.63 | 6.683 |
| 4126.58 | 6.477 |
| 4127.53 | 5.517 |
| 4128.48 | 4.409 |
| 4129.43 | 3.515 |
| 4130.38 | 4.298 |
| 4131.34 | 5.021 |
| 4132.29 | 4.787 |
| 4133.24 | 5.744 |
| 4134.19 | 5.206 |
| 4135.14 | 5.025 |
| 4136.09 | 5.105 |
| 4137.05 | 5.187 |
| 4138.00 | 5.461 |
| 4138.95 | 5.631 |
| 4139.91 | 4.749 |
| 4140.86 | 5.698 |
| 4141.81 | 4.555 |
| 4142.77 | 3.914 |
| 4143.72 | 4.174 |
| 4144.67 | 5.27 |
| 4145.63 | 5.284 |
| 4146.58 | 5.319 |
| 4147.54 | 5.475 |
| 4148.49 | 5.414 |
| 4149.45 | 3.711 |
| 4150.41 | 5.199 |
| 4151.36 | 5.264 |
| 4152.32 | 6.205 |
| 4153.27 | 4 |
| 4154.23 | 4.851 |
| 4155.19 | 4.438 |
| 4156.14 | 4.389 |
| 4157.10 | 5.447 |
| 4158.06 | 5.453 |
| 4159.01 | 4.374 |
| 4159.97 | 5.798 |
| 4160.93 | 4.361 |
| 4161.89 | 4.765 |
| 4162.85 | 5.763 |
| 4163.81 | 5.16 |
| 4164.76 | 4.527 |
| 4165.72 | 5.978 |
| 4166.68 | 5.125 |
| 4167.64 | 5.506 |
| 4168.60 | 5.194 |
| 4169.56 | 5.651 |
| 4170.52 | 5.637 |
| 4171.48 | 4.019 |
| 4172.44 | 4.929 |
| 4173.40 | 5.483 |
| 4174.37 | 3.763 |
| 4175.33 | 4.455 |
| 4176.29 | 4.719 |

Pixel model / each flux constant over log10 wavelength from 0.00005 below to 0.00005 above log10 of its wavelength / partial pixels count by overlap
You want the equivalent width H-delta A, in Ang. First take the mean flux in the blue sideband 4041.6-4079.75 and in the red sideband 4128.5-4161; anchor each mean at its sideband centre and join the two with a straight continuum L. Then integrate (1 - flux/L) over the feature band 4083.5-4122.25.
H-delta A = 4.4 Ang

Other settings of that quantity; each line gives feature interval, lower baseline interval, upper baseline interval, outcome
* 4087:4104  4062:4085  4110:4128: 2.4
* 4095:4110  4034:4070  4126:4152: 3.4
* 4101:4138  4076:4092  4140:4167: 2.2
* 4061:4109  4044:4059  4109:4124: 2.6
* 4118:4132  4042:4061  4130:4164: -0.2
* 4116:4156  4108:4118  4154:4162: -3.1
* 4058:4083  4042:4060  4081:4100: -1.2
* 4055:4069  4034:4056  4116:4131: 0.4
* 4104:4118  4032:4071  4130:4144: 2.1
